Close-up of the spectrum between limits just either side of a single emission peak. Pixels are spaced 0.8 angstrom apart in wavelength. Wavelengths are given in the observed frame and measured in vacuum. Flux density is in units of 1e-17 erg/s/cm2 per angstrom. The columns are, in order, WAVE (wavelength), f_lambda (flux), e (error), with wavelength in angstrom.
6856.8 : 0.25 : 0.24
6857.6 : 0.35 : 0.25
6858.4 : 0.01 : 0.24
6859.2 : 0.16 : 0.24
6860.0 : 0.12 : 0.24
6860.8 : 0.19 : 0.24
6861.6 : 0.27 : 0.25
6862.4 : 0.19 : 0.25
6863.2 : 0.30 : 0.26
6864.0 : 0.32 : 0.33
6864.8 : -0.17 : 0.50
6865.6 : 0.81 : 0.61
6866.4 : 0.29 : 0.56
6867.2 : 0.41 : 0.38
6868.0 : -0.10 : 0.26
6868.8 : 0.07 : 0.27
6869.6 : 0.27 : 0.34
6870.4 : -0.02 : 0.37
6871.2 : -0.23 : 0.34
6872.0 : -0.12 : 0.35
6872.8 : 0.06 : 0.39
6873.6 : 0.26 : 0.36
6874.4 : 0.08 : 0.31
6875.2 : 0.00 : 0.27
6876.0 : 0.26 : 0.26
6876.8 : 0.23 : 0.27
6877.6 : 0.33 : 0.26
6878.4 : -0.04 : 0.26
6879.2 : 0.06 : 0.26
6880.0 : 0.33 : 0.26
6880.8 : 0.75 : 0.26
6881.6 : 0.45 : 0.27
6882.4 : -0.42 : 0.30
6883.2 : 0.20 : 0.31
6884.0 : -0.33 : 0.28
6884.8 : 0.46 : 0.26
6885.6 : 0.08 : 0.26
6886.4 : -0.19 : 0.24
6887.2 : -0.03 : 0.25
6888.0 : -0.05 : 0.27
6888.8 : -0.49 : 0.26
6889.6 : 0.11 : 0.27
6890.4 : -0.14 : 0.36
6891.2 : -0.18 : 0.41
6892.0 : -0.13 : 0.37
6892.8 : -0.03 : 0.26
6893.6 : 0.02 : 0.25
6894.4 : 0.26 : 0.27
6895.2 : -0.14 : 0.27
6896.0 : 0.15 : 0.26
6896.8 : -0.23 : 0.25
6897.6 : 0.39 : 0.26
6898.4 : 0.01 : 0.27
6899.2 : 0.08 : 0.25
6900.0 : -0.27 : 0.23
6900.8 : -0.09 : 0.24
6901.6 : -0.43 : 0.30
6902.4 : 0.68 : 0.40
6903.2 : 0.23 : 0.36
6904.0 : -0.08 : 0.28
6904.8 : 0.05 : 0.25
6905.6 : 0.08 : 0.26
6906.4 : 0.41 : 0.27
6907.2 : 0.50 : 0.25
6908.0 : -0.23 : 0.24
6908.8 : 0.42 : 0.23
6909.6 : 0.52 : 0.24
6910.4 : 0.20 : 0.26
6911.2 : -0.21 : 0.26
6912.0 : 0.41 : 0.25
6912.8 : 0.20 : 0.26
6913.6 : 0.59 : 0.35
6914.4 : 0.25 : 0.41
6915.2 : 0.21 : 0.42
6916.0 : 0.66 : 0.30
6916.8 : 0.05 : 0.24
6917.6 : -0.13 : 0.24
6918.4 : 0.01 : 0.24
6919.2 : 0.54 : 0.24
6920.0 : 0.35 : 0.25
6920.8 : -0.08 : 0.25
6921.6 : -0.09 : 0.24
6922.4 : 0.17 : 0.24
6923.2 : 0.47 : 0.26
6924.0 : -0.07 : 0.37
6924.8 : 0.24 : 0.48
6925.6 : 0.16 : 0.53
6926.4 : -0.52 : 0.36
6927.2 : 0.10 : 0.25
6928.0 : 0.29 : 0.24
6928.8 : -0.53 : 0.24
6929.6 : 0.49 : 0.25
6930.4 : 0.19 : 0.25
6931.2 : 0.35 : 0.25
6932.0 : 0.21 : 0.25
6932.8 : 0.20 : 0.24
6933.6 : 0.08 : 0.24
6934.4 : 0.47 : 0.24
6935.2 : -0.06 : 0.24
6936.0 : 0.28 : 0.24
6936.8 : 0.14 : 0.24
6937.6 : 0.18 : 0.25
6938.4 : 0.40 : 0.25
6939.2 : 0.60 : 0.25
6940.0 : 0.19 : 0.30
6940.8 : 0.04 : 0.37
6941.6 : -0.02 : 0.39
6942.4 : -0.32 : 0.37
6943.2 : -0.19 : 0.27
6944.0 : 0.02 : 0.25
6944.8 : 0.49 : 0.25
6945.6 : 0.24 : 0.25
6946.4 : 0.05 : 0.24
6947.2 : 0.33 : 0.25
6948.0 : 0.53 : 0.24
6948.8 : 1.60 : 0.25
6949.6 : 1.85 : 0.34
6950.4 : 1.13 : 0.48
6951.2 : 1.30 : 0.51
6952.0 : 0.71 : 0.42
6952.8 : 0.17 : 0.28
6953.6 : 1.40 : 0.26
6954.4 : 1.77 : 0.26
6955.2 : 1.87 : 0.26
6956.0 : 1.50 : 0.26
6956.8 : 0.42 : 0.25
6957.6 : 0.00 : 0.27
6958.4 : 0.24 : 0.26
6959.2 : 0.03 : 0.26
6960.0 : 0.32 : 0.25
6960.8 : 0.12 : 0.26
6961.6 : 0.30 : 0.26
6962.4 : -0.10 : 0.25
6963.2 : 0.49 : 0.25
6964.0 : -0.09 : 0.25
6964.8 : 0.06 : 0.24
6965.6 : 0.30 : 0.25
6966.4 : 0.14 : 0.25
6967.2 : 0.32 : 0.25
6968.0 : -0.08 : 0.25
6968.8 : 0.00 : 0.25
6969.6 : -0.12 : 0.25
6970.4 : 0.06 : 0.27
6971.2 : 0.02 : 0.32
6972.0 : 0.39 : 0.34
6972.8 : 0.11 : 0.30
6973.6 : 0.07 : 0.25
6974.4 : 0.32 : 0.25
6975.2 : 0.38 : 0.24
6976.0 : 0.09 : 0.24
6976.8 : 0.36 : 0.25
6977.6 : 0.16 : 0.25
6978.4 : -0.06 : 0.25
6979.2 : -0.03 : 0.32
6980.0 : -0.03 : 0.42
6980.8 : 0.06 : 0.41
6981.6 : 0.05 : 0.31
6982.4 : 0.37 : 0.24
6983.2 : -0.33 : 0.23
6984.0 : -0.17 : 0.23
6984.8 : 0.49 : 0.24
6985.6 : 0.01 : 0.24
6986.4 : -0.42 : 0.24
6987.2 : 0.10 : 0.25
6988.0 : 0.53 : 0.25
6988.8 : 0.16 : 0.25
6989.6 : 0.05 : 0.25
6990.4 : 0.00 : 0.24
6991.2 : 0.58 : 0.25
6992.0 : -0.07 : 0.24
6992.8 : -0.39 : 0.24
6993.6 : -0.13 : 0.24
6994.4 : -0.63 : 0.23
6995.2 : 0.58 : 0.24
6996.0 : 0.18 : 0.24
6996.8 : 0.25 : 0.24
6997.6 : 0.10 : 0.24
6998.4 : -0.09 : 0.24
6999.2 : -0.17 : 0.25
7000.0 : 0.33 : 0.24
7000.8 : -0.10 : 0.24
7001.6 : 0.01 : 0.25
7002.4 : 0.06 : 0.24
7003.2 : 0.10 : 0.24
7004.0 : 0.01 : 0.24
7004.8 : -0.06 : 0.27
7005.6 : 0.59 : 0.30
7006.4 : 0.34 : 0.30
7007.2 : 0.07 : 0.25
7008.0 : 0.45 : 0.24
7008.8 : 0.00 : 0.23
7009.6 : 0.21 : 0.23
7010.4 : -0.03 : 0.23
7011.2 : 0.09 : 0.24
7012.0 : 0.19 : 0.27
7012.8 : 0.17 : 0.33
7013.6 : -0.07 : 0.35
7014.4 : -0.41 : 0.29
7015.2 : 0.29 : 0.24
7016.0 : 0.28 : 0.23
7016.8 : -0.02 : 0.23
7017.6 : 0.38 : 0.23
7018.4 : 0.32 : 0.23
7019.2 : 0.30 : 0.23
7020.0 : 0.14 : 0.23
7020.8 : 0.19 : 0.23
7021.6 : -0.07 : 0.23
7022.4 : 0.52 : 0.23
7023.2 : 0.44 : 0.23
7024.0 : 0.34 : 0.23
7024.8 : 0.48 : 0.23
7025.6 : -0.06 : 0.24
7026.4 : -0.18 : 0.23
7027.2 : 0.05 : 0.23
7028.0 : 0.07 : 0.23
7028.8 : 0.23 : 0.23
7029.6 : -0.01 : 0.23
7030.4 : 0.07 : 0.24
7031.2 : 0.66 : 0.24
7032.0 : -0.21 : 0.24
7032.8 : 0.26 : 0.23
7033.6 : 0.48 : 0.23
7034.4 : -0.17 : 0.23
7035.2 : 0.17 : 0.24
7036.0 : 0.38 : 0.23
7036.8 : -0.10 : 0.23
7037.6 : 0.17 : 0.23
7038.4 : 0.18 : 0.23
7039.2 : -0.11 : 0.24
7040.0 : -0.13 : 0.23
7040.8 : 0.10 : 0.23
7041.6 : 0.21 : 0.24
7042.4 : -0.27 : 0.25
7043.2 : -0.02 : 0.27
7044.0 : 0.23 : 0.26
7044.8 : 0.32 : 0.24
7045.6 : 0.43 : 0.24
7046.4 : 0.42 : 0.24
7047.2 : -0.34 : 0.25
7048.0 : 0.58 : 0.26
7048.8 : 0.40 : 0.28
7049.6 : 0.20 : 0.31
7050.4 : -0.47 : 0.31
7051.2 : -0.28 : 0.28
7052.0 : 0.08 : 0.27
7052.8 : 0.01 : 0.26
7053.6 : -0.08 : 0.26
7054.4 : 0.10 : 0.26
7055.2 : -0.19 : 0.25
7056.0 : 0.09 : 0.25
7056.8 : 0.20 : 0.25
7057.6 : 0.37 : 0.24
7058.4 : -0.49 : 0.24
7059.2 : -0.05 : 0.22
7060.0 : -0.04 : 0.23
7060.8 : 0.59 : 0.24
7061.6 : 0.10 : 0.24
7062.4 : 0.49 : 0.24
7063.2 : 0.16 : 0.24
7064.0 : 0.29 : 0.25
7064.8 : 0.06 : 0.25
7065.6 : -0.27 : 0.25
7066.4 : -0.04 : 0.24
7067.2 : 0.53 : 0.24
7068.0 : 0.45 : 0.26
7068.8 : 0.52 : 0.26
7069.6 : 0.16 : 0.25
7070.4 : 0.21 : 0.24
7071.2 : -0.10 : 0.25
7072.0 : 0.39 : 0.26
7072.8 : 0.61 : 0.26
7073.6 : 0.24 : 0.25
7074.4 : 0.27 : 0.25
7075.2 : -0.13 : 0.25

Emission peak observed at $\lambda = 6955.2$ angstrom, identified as [O II]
